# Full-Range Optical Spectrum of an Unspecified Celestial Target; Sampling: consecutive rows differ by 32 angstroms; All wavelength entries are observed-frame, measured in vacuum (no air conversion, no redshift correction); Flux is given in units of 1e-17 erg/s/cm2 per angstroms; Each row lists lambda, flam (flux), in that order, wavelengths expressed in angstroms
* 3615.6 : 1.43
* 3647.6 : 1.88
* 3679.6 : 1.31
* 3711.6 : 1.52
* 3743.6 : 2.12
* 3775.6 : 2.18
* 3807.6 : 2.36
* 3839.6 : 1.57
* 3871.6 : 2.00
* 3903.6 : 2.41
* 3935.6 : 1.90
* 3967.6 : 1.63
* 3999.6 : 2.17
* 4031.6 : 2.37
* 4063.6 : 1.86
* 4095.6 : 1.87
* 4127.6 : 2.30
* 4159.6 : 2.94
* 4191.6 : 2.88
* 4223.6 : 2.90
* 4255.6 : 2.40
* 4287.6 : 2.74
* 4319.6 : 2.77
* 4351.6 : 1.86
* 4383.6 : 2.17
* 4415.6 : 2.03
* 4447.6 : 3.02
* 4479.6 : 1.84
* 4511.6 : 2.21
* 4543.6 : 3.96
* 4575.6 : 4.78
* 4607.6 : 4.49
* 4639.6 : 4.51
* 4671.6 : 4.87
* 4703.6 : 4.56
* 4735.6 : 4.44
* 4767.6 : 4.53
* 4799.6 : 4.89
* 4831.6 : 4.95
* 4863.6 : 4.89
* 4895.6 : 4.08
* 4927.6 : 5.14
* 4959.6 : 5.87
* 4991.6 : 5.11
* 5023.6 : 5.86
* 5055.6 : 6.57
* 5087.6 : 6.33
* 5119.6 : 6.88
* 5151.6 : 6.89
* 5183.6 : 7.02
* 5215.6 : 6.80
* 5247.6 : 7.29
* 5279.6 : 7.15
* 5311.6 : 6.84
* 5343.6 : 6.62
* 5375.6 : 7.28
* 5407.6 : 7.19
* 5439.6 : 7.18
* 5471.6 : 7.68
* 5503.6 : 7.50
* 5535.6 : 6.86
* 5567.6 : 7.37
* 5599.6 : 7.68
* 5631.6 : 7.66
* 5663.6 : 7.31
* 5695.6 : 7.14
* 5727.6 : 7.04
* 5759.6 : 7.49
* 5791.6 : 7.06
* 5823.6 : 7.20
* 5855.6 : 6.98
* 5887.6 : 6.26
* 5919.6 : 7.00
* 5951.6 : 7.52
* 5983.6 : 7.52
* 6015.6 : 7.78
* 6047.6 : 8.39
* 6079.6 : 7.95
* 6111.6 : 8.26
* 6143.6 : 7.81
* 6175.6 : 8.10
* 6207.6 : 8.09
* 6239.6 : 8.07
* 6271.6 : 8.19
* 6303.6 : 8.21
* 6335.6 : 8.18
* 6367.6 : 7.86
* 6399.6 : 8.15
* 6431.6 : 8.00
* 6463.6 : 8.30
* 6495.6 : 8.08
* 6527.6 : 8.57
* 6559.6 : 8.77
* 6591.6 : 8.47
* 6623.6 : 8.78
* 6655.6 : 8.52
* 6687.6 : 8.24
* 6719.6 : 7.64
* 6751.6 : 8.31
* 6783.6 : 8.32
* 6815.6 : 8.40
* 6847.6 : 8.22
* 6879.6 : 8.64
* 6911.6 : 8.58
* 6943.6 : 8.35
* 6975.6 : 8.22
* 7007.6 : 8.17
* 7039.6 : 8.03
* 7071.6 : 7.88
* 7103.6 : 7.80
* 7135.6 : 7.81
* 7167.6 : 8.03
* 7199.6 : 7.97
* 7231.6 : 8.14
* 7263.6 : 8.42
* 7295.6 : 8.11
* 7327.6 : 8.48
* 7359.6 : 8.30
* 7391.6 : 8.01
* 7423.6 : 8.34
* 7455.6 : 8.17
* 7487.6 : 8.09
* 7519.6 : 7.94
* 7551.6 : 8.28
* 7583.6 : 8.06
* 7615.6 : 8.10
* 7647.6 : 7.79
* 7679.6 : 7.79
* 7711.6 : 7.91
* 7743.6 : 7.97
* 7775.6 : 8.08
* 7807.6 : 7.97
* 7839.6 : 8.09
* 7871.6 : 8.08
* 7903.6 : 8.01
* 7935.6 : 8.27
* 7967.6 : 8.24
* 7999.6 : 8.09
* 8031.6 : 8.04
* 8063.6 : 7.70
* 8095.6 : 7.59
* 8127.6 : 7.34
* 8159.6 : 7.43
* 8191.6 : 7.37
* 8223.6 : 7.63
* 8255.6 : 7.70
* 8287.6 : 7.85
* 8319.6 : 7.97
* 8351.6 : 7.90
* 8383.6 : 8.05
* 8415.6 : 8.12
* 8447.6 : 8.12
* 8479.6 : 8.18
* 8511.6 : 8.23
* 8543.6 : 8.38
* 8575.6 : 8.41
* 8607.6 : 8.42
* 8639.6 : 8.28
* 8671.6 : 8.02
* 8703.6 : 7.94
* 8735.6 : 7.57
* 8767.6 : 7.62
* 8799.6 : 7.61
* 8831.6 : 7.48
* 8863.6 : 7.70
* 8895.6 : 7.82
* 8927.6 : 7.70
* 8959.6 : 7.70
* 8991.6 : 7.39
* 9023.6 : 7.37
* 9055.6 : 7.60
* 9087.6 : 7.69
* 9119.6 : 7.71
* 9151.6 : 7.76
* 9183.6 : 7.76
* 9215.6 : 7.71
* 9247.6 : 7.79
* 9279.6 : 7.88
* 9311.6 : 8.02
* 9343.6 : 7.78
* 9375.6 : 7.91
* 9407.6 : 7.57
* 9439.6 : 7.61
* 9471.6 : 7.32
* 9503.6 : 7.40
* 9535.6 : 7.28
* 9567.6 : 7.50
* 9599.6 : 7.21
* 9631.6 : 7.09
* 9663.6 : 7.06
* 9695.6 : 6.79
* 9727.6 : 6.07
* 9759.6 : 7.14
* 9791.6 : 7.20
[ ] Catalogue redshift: 0.14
